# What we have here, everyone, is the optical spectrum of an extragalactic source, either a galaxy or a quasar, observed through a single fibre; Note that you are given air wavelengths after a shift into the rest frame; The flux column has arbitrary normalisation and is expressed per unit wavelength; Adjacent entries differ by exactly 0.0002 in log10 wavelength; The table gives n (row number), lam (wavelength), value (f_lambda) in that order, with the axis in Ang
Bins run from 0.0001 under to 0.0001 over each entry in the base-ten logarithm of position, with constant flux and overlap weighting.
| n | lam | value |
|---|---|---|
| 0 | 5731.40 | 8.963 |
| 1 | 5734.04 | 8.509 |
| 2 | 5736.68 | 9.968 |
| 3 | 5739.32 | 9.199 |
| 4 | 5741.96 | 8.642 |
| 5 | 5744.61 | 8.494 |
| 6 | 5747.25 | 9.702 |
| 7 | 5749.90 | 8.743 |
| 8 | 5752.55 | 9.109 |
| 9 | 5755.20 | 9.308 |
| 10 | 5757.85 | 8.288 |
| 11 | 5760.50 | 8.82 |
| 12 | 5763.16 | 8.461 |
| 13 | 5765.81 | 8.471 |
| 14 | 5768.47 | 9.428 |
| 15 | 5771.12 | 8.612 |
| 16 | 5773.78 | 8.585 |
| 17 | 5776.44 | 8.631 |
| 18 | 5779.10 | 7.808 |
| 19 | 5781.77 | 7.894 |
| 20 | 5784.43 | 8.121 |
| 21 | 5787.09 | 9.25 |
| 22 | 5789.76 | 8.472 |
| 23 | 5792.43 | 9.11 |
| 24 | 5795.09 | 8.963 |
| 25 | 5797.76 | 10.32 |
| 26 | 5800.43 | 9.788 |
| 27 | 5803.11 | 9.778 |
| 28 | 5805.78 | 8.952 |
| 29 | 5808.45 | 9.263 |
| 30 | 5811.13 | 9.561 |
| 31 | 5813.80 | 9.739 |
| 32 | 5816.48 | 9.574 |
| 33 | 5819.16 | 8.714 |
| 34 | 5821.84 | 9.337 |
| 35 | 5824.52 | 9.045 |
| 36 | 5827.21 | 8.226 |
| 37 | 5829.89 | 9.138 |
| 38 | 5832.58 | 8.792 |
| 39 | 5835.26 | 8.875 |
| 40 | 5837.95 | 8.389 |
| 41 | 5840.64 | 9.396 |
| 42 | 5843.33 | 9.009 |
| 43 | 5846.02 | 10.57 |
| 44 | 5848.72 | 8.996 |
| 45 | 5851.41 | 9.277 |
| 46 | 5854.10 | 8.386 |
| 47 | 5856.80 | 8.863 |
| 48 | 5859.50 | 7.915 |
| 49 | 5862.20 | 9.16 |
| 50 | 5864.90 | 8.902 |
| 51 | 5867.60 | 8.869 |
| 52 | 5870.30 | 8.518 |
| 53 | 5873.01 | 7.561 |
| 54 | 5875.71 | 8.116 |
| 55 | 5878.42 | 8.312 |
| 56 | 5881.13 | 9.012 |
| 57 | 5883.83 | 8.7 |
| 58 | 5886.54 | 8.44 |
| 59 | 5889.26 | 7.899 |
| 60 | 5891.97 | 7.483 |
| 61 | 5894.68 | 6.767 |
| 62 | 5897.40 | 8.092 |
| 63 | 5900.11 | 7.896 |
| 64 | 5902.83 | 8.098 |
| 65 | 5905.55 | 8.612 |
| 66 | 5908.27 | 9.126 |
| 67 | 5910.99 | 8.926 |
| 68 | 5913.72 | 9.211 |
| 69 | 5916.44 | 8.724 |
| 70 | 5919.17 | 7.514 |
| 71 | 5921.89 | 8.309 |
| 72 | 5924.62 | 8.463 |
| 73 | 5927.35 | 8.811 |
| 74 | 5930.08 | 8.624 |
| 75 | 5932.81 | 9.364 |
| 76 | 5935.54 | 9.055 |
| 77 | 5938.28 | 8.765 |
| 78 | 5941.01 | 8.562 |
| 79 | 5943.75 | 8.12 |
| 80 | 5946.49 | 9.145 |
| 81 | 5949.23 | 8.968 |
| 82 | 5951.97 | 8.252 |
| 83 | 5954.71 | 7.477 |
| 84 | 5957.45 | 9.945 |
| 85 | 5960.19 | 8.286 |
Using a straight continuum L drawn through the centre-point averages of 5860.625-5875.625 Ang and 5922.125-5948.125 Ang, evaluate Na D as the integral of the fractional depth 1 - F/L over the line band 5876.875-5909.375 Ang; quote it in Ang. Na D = 1.6 Ang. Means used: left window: 8.55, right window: 8.75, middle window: 8.2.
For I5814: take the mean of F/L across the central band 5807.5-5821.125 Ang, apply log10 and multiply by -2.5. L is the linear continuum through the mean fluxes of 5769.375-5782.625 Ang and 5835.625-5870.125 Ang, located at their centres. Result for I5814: -0.09 mag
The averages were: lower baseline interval 8.36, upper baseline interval 8.96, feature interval 9.37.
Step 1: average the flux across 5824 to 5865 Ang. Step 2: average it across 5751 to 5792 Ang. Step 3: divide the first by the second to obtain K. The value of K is 1.0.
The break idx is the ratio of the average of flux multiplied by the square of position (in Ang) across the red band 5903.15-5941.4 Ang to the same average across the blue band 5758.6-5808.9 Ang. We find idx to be 1.03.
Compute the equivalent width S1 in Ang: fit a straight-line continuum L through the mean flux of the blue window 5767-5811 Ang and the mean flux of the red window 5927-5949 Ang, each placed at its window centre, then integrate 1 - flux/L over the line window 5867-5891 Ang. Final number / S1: 1.40 Ang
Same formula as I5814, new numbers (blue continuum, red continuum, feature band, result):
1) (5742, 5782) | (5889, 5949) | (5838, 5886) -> -0.029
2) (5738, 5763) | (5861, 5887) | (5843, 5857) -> -0.072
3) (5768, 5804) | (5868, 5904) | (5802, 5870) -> -0.070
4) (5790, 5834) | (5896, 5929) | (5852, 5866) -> 0.027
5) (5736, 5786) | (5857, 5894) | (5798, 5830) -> -0.089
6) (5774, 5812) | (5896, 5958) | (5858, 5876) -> 0.039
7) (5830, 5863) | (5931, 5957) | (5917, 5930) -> 0.052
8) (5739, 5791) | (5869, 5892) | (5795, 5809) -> -0.122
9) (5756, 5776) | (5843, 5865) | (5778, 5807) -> -0.021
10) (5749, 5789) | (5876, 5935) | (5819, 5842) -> -0.045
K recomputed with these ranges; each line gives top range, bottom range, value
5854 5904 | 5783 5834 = 0.90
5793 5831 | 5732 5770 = 1.04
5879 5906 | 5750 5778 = 0.92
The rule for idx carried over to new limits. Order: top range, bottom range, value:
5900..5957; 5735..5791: 1.04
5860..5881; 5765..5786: 1.04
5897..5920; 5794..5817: 0.92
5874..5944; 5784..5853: 0.95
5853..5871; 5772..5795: 1.05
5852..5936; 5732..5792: 1.01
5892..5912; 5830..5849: 0.91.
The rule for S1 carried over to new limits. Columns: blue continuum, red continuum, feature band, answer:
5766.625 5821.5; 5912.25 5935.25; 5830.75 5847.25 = -0.49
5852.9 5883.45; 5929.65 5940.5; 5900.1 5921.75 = 0.63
